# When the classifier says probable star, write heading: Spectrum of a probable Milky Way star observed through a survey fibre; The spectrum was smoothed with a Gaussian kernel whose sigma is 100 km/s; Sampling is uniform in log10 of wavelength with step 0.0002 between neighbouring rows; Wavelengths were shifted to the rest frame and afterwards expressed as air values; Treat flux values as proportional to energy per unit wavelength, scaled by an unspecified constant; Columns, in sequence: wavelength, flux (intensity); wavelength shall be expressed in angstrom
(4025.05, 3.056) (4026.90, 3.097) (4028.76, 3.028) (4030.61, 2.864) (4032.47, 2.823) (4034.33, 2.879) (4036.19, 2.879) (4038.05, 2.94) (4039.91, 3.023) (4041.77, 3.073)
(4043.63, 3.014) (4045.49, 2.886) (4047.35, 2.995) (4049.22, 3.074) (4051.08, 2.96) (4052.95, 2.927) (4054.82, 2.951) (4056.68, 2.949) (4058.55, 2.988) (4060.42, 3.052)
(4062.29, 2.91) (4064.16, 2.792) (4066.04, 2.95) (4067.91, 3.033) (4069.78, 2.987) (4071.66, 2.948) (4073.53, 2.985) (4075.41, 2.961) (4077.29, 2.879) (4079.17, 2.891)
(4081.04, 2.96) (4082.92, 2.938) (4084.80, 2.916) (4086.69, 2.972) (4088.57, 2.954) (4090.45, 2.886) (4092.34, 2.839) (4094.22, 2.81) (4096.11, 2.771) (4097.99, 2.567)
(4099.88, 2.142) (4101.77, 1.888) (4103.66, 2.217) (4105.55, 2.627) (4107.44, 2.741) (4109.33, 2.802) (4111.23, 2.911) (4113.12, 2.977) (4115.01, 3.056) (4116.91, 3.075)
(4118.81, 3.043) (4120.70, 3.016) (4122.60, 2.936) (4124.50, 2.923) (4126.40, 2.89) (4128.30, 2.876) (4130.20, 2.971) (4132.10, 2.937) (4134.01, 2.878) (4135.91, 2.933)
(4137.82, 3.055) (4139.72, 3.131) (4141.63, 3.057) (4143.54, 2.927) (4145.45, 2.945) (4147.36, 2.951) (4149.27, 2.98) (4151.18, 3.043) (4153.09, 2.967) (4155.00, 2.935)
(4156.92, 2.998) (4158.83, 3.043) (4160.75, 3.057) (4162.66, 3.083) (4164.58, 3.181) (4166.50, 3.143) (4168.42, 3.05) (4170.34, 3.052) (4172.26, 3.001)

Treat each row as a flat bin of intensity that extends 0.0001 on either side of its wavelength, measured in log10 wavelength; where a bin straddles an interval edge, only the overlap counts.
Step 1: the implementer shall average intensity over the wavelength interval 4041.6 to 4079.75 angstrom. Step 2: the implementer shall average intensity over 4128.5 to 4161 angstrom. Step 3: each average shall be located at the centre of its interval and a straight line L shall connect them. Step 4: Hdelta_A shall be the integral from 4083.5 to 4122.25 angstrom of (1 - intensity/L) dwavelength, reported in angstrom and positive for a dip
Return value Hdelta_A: 2.7 angstrom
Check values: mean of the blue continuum 2.96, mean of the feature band 2.76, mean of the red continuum 2.98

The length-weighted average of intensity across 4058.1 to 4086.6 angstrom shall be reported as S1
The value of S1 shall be 2.95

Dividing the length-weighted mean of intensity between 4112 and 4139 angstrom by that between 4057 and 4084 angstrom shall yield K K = 1.0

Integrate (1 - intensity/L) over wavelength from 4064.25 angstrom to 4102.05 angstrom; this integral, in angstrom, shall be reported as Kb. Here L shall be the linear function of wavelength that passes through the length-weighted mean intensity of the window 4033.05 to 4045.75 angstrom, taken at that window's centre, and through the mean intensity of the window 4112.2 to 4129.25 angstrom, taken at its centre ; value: 1.8 angstrom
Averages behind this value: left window 2.96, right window 2.98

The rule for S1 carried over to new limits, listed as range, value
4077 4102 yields 2.76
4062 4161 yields 2.88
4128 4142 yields 2.98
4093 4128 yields 2.75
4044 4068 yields 2.96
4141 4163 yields 3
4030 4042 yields 2.92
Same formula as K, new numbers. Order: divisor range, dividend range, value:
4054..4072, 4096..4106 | 0.79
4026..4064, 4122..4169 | 1.01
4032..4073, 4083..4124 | 0.94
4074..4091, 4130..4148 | 1.02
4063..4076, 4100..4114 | 0.87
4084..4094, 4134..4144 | 1.04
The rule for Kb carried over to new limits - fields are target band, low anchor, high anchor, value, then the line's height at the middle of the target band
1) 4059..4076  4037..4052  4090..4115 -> -0.6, 2.86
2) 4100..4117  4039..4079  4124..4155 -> 1.8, 2.97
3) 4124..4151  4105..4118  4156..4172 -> 0.2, 2.98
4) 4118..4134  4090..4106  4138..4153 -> -0.8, 2.8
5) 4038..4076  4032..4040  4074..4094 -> -0.8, 2.91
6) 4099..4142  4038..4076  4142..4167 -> 2.5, 3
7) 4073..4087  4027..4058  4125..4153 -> 0.1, 2.96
